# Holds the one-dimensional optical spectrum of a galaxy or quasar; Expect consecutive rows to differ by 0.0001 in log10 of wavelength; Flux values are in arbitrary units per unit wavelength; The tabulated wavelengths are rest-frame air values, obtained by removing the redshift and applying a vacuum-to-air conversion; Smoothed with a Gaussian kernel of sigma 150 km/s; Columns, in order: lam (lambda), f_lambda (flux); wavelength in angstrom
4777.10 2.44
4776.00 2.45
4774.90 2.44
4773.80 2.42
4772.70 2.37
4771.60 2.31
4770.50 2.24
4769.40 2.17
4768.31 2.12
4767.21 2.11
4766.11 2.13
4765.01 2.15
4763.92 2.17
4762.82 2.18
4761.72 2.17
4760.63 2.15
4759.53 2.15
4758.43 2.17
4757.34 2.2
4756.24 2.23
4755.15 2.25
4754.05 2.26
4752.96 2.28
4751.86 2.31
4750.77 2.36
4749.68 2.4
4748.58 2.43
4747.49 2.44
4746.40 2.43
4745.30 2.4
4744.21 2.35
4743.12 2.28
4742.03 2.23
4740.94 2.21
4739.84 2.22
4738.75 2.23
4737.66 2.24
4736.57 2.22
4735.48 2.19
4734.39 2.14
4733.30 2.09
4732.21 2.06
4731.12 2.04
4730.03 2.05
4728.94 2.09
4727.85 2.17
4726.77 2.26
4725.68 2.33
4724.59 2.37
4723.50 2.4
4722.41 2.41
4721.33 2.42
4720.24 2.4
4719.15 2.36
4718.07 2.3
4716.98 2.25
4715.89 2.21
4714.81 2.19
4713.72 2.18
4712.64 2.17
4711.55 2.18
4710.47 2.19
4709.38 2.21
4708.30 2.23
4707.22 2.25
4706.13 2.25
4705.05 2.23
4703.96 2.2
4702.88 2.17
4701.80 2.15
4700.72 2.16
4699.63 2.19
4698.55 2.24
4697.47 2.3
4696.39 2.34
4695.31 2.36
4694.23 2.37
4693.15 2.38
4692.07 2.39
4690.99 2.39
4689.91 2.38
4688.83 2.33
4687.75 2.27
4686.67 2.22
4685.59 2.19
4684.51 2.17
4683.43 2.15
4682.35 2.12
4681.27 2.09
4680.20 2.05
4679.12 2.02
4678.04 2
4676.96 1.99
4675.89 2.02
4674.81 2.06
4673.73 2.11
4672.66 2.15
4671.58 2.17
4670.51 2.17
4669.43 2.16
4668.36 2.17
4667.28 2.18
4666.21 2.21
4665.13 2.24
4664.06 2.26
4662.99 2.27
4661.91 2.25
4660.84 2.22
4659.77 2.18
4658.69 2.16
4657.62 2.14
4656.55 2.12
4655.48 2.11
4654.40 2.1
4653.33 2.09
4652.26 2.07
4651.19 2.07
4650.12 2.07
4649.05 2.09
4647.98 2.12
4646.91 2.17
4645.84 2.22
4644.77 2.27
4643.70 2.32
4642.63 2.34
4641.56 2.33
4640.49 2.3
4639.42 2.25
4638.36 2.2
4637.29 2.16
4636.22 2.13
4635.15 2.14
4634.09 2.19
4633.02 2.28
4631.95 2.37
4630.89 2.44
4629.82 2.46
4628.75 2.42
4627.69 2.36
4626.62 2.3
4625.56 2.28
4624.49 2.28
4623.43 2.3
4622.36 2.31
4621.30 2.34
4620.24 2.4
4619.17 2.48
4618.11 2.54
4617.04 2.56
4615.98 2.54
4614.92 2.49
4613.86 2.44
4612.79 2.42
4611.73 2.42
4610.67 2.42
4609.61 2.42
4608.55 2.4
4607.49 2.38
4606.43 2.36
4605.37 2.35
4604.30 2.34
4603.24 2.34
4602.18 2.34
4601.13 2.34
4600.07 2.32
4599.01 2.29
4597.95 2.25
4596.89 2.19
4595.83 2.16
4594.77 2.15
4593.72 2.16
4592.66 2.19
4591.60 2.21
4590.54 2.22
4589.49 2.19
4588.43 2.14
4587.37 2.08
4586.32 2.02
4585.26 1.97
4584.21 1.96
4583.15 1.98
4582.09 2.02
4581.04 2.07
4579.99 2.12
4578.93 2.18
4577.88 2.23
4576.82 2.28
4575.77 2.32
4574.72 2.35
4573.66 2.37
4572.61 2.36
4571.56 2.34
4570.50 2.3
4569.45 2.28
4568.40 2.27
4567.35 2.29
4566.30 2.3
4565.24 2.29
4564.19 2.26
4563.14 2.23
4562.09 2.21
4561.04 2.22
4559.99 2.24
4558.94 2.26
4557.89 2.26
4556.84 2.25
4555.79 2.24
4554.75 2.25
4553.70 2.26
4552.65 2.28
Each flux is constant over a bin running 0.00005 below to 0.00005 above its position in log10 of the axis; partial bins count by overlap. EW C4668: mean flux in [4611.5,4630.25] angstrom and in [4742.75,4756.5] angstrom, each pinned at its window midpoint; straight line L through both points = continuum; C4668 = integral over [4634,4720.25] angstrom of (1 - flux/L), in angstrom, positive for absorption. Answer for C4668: 6.5 angstrom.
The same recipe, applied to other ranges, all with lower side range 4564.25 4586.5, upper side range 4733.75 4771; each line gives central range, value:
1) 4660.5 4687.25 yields 1.0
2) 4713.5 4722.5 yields -0.3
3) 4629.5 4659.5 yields 0.3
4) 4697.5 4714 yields 0.2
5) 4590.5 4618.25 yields -1.6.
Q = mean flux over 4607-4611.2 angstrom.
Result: 2.41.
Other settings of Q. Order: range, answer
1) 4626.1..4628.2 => 2.32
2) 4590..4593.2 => 2.21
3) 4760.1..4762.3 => 2.16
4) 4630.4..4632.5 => 2.41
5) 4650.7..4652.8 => 2.07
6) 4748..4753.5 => 2.36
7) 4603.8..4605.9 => 2.33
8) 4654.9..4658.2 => 2.12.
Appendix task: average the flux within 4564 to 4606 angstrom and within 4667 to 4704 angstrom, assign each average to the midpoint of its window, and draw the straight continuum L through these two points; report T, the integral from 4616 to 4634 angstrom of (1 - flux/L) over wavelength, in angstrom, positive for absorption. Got -1.4 angstrom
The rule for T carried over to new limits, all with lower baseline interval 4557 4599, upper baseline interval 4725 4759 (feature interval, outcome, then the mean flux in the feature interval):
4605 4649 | -2.4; 2.34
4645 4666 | 0.6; 2.16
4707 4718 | 0.1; 2.21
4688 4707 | -0.4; 2.28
